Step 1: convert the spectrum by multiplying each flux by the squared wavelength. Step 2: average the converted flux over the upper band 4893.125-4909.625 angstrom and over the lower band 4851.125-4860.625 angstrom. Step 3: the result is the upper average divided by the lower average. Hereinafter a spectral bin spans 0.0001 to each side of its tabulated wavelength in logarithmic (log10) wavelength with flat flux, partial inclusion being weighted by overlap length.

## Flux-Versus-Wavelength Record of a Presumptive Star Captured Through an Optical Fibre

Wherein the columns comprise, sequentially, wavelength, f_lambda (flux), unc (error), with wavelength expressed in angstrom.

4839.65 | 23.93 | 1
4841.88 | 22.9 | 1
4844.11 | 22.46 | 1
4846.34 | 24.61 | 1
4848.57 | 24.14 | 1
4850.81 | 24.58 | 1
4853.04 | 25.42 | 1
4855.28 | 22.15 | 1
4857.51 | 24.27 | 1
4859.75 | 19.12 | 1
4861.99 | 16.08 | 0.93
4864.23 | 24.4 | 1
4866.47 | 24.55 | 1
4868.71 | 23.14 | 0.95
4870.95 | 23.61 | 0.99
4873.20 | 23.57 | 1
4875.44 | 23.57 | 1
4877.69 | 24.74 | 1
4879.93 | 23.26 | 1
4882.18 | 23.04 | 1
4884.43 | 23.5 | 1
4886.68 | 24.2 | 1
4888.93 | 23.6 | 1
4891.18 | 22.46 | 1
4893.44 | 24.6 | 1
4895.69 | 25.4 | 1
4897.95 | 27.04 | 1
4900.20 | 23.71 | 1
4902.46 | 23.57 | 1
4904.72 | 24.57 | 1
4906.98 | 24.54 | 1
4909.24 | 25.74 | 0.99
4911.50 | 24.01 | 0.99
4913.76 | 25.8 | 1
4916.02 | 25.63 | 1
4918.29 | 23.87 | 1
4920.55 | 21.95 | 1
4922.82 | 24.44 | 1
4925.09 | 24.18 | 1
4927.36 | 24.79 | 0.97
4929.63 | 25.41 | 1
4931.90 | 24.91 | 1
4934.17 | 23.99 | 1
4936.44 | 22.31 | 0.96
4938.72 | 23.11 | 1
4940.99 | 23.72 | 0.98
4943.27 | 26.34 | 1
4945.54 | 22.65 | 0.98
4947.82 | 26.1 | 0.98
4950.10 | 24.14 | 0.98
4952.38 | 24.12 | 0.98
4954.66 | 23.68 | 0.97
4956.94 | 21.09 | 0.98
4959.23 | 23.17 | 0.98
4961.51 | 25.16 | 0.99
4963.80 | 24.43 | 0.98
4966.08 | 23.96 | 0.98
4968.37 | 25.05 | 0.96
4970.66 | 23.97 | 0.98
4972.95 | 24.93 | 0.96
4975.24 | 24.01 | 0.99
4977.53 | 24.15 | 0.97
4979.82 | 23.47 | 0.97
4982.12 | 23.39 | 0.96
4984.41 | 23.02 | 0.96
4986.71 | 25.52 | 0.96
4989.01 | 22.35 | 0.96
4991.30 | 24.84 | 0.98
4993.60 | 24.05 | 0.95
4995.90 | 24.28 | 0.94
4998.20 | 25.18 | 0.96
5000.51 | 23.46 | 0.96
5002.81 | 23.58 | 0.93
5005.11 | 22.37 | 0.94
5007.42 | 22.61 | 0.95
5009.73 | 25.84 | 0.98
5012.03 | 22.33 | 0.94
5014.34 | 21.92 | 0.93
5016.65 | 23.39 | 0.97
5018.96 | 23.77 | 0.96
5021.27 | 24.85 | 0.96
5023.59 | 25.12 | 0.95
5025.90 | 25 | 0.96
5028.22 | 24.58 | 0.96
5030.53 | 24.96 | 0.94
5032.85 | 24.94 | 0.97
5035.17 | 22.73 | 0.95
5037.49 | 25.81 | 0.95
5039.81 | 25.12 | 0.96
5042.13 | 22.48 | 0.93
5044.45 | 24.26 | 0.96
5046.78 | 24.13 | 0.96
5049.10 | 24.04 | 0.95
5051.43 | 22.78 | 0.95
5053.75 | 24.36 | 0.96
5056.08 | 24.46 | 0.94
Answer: 1.10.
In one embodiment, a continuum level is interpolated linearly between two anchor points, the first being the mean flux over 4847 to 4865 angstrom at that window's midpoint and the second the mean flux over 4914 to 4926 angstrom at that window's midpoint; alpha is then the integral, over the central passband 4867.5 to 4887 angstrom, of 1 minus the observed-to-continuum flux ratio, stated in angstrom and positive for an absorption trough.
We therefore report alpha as -0.5 angstrom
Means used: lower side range 22.5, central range 23.6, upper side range 24.1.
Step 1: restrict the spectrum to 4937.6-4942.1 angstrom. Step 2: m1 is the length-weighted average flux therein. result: 23.4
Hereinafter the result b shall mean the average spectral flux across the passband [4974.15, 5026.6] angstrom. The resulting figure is 23.8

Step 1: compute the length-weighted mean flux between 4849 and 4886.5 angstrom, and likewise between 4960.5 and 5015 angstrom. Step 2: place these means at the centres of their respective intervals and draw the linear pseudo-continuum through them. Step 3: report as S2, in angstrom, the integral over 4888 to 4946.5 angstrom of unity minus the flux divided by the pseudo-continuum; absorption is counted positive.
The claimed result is -2.2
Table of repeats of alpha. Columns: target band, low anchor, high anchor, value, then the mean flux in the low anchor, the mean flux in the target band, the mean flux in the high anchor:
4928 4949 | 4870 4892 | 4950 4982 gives -0.43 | 23.6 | 24.3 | 23.9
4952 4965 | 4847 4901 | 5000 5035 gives 0.09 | 23.5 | 23.6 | 23.9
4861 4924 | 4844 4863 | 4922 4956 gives -1.50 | 22.6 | 23.9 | 24.2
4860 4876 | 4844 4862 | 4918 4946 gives 0.46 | 22.9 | 22.5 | 24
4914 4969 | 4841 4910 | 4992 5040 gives -0.64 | 23.6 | 24.1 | 24.1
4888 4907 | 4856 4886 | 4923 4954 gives -0.79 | 22.9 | 24.4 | 24.3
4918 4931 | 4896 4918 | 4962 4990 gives 0.30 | 24.9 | 24.1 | 24.1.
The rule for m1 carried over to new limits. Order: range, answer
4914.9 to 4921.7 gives 23.8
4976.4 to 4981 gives 23.8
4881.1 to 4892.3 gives 23.4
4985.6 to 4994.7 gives 24.2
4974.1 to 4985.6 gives 23.6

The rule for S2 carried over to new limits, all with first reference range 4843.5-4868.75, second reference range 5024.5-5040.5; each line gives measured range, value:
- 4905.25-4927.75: -0.9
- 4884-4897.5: -0.5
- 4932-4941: 0.1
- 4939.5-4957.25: -0.2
